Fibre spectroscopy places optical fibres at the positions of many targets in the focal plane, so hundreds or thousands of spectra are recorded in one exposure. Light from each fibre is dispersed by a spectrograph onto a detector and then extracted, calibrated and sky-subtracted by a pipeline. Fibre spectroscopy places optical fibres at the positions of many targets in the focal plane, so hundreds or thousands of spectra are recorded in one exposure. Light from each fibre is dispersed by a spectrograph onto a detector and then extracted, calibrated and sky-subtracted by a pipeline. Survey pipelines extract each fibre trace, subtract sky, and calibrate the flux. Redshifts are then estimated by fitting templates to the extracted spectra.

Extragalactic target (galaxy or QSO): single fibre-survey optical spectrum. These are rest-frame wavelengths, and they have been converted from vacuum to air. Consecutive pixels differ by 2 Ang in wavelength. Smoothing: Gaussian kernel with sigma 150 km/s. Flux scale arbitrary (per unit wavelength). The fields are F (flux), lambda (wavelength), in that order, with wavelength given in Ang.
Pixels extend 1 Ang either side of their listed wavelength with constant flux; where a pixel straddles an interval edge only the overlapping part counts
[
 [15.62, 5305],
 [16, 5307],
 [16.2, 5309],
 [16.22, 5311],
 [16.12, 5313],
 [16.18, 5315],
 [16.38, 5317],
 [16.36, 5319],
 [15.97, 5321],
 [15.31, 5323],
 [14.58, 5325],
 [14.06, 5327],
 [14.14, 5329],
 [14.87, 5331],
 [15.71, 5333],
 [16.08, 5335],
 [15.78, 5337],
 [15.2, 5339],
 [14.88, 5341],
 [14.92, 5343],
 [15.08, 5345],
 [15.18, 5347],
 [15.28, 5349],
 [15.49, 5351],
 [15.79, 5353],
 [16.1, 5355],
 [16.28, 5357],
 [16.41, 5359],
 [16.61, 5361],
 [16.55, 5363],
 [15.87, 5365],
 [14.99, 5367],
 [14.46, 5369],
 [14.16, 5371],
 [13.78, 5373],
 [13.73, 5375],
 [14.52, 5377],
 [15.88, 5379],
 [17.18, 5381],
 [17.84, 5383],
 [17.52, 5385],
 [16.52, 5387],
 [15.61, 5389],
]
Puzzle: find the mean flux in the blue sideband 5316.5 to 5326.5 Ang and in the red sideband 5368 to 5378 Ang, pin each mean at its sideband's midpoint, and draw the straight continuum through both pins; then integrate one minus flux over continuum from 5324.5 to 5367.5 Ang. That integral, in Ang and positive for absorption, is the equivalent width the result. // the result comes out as -1.7 Ang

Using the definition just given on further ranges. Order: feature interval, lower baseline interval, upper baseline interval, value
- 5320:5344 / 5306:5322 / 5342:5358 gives 1.1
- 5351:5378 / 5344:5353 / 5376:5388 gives 1.0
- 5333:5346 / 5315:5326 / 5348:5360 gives 0.4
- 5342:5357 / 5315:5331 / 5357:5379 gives -0.2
